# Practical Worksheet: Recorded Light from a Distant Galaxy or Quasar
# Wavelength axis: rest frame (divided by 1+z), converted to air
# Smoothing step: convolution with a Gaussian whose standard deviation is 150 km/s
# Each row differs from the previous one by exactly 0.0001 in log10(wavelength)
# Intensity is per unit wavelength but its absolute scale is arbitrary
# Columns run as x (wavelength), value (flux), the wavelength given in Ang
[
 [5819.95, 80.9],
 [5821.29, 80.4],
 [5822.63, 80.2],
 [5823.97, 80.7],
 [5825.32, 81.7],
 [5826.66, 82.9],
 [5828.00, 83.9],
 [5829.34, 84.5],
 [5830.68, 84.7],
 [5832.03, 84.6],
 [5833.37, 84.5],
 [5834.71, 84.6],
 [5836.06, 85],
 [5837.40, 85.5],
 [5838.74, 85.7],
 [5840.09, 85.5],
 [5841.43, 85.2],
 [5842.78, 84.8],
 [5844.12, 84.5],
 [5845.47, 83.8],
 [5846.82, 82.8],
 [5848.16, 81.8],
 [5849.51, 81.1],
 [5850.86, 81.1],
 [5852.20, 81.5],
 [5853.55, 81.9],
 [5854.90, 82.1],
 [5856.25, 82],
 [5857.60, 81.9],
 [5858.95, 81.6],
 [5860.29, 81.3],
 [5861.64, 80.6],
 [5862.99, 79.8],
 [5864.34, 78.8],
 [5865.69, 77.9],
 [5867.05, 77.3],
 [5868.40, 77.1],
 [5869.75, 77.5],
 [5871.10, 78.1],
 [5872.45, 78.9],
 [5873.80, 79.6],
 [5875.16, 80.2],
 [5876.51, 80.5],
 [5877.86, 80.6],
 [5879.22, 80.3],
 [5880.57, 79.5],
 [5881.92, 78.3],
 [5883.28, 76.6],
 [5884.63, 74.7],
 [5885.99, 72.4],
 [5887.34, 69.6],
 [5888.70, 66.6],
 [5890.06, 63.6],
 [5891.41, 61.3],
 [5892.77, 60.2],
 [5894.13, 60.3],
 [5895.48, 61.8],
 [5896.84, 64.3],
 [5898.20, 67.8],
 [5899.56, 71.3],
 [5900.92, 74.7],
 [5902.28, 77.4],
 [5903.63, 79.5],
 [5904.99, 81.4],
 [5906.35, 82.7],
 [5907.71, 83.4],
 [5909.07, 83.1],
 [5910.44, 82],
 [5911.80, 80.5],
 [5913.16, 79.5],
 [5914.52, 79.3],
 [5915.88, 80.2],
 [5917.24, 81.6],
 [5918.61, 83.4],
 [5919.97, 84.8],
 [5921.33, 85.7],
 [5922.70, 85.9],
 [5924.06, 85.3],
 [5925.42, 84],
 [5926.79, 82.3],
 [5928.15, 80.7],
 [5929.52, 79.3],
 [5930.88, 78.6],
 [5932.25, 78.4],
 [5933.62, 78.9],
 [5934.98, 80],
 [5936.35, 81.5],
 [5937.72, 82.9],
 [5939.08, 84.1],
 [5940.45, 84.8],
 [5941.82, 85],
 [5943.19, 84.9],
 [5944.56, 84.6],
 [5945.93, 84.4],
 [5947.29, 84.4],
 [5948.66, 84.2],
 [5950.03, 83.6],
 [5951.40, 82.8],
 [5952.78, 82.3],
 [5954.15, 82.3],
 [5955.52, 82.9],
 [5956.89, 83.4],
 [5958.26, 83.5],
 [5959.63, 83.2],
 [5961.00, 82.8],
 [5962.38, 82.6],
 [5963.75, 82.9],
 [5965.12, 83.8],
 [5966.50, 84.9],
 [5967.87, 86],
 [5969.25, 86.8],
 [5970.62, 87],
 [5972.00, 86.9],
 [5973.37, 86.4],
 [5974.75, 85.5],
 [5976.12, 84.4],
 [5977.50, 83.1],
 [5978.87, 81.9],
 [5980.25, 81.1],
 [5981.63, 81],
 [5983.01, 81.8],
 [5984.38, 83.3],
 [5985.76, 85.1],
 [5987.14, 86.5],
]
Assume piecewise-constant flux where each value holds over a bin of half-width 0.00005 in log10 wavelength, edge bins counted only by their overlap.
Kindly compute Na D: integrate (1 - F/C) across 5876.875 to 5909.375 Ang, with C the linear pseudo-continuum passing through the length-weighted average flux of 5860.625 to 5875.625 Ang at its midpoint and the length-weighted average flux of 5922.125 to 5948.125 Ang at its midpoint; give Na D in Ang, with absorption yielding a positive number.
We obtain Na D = 2.9 Ang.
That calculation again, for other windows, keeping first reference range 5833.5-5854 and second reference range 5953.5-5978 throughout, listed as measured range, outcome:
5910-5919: 0.35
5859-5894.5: 3.63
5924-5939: 0.56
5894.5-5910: 1.66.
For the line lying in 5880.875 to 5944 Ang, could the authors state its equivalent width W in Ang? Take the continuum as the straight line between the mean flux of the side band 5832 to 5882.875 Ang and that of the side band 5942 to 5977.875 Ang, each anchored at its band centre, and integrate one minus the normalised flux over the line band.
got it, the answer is 4.14 Ang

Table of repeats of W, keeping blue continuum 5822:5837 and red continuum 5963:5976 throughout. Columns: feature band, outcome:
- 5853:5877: 1.18 Ang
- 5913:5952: 1.08 Ang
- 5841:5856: 0.18 Ang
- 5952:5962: 0.29 Ang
